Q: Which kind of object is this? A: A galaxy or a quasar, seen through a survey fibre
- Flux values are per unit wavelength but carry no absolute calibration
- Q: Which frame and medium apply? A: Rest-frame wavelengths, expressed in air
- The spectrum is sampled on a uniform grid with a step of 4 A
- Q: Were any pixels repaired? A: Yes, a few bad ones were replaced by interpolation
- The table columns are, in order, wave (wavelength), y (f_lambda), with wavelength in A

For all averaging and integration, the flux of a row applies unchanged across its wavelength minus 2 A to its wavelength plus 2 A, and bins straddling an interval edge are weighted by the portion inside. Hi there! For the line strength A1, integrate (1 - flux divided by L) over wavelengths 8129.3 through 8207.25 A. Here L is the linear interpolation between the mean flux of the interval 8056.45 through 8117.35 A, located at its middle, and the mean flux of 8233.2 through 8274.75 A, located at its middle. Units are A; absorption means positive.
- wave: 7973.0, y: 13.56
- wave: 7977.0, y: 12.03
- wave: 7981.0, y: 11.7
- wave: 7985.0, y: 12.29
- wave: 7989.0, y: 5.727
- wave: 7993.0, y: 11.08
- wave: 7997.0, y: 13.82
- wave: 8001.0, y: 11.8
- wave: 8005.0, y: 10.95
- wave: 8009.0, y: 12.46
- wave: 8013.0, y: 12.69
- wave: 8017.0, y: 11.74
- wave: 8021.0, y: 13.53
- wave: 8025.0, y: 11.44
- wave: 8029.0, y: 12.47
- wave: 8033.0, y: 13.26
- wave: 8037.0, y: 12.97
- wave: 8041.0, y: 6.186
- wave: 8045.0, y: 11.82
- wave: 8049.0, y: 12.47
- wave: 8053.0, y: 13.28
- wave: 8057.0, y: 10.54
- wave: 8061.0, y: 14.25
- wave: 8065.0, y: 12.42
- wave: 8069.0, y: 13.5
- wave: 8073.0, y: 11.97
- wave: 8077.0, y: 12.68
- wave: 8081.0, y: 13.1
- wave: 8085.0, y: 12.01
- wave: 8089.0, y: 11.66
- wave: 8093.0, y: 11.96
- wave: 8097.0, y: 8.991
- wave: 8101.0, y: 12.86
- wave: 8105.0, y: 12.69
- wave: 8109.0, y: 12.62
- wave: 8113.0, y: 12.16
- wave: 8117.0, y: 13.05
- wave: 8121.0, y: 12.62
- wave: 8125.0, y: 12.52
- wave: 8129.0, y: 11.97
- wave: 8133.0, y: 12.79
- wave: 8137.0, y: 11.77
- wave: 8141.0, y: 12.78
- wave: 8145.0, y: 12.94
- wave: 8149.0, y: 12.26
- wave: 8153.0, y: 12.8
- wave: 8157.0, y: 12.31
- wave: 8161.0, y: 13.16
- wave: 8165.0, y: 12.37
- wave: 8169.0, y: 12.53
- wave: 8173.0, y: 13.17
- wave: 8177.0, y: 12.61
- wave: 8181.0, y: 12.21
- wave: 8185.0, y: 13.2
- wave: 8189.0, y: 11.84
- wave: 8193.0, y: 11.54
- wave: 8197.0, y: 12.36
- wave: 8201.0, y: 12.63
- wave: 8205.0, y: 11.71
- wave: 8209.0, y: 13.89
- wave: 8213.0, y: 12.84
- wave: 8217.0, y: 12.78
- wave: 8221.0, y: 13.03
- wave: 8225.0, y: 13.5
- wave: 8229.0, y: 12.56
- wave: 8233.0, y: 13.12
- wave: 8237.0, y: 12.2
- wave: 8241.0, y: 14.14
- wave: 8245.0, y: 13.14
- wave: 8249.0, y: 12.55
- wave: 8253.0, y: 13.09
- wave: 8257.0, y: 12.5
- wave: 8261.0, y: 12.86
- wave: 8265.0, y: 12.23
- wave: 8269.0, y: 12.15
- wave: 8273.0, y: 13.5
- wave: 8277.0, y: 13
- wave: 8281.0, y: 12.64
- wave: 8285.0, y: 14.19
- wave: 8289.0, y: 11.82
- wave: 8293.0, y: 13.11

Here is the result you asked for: 0.60 A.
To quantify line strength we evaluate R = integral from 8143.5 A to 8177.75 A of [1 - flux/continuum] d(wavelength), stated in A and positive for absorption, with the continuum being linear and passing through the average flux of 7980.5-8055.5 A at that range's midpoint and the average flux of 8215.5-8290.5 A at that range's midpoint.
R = -0.7 A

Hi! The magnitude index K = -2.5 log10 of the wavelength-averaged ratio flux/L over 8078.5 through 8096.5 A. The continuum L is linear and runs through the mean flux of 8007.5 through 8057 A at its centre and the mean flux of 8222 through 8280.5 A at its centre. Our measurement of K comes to 0.02 mag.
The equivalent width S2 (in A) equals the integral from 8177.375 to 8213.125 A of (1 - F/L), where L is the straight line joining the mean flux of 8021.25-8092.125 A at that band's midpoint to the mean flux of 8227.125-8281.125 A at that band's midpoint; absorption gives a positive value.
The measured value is 0.5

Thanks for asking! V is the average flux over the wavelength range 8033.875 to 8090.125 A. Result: 12.1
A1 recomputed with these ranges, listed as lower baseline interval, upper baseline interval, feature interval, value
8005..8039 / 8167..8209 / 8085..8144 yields 1.3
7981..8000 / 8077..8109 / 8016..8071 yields -3.3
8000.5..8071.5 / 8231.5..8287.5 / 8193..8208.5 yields 0.5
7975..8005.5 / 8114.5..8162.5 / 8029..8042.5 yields 0.4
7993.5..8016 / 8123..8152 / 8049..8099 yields 0.5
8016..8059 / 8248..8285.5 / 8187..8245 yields -0.6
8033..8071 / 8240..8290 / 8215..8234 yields -0.4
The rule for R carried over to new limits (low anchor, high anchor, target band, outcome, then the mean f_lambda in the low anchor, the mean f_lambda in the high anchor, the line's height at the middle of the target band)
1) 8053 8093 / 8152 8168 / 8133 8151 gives 0.2 A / 12.5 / 12.6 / 12.6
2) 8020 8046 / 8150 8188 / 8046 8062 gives -1.0 A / 11.6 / 12.7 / 11.8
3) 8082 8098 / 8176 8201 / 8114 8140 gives -1.6 A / 11.4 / 12.3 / 11.7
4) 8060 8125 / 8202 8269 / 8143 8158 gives 0.0 A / 12.4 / 12.9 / 12.6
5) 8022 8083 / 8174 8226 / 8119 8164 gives -0.3 A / 12.2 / 12.6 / 12.4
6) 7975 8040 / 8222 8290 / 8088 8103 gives 1.0 A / 11.8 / 12.9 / 12.2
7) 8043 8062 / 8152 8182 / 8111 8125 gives -0.1 A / 12.4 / 12.7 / 12.5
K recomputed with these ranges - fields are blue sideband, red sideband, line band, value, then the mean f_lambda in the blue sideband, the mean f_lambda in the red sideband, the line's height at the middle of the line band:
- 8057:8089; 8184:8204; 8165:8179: -0.03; 12.6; 12.2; 12.3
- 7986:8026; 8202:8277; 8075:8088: -0.05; 11.5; 12.9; 12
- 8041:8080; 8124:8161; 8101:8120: -0.02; 12.2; 12.5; 12.4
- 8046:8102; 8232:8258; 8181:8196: 0.05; 12.2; 13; 12.7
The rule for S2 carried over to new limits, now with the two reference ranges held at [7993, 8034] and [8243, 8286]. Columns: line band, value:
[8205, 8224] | -0.4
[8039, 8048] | 2.2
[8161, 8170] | 0.0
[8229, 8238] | 0.1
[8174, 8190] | 0.2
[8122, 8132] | 0.2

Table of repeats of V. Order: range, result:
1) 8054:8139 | 12.3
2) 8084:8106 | 11.6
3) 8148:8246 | 12.7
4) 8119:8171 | 12.5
